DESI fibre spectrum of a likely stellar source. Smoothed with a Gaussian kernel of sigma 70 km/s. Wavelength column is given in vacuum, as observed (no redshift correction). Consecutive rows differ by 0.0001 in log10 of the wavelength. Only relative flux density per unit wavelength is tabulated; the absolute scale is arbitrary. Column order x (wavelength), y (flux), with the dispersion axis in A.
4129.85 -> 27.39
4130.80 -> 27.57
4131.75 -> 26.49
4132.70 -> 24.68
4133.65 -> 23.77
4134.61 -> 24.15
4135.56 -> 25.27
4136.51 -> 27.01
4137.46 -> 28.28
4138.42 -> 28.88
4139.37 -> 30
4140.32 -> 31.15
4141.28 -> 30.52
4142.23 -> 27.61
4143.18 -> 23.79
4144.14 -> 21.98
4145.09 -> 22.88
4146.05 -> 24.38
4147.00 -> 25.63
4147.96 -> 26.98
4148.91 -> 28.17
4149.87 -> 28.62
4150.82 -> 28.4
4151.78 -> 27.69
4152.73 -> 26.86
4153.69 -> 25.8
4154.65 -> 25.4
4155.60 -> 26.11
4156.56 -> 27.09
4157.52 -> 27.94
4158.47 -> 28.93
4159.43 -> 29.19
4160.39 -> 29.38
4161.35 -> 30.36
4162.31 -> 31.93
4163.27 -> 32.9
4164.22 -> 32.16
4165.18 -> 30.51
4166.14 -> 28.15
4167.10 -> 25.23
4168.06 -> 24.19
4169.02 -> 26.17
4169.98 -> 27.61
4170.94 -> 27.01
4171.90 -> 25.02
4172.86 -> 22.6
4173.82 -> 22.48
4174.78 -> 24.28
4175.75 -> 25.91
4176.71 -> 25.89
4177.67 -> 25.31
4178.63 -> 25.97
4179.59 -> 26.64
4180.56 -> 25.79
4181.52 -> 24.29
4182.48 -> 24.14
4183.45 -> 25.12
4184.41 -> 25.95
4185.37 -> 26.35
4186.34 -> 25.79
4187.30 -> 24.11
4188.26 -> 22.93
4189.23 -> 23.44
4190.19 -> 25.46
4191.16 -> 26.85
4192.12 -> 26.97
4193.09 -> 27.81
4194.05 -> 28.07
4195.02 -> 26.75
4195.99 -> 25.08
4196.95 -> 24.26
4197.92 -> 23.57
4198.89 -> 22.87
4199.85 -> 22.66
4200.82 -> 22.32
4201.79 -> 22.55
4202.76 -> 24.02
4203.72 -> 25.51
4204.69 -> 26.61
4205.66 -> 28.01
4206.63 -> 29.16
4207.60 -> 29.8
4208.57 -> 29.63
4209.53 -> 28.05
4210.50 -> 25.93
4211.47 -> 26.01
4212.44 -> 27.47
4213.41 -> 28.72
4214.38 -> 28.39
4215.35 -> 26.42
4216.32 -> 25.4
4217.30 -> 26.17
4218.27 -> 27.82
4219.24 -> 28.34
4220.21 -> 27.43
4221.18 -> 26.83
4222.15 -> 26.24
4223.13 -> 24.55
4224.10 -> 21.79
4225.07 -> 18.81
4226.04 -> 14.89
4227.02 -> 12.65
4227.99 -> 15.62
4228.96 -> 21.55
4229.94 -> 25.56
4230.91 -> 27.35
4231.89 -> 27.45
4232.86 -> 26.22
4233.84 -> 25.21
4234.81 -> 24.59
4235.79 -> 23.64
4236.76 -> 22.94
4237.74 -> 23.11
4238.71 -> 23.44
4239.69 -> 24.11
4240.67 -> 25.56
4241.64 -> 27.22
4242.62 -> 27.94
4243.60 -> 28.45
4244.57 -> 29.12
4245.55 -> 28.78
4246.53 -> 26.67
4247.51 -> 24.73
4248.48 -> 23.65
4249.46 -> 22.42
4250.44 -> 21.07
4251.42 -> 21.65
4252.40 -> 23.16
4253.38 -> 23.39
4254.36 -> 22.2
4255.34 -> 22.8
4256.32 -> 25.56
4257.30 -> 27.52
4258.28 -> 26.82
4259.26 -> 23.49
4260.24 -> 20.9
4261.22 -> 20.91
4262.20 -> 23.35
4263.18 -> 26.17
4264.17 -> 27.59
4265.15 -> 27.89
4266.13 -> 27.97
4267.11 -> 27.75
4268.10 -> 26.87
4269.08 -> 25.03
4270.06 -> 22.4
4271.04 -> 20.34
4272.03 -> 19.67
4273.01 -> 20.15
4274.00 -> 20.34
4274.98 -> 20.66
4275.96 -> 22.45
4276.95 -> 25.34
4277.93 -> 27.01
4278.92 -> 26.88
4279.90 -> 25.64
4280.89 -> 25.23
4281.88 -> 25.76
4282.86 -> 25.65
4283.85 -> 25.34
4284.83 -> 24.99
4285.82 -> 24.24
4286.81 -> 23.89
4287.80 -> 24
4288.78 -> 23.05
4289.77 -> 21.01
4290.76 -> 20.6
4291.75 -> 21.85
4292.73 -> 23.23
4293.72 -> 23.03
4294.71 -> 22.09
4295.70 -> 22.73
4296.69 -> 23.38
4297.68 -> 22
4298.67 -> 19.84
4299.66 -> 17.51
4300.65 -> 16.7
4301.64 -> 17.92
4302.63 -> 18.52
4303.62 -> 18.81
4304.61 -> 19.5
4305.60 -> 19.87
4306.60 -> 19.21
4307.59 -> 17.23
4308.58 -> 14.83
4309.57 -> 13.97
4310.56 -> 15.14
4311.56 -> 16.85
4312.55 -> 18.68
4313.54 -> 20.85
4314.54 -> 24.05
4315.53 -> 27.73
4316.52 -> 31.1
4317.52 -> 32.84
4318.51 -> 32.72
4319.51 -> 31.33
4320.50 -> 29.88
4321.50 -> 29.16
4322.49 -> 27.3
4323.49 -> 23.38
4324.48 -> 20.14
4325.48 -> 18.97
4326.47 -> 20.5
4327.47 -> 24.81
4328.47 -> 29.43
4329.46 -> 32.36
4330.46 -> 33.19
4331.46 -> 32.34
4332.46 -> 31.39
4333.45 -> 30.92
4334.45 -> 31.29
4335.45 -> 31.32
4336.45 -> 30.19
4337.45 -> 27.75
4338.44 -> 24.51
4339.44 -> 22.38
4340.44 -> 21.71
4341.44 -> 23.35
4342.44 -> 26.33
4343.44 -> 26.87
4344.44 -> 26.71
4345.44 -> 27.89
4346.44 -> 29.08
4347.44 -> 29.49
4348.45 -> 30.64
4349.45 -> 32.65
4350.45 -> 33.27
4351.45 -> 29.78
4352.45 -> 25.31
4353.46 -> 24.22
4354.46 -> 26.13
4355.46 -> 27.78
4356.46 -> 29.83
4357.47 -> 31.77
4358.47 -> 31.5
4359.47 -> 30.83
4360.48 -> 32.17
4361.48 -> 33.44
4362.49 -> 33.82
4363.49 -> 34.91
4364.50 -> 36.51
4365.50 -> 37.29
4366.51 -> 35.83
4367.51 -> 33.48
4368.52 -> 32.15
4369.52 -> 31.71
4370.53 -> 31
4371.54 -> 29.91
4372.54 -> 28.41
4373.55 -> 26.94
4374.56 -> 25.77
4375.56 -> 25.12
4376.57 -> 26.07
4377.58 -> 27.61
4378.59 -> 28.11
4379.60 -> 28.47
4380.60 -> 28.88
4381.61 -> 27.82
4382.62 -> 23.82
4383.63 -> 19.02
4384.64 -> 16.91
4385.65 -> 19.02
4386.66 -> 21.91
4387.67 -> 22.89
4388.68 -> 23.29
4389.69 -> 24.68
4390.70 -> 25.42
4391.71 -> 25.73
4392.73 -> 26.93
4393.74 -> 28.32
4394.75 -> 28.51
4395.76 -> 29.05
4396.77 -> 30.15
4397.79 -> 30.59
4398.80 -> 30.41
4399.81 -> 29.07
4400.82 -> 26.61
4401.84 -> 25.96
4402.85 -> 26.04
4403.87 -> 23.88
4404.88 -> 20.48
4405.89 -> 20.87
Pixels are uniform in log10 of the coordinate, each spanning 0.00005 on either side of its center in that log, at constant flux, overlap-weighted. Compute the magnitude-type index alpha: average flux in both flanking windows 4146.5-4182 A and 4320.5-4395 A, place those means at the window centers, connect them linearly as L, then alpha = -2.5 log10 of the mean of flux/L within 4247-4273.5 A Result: 0.15 mag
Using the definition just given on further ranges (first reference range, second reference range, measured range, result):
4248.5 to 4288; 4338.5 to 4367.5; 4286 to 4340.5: 0.14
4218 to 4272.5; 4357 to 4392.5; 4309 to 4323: 0.06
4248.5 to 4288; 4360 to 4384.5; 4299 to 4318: 0.30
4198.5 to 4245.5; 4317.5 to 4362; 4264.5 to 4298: 0.13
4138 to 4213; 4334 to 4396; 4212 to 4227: 0.08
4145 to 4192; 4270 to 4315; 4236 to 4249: -0.10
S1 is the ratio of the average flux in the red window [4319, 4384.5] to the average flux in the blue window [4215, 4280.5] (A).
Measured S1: 1.18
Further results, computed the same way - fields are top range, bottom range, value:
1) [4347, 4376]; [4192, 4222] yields 1.17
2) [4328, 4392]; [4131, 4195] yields 1.07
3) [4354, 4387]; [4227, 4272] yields 1.18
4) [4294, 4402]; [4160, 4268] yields 1.04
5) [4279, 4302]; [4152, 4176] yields 0.83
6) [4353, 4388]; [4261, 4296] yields 1.20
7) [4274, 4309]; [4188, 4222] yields 0.84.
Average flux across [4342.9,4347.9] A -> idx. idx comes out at 28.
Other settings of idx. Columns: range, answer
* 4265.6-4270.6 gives 26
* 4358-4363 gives 32.4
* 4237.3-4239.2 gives 23.3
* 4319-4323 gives 29.4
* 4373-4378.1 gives 26.3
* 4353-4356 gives 26.2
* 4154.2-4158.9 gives 27.1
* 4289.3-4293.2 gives 21.7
